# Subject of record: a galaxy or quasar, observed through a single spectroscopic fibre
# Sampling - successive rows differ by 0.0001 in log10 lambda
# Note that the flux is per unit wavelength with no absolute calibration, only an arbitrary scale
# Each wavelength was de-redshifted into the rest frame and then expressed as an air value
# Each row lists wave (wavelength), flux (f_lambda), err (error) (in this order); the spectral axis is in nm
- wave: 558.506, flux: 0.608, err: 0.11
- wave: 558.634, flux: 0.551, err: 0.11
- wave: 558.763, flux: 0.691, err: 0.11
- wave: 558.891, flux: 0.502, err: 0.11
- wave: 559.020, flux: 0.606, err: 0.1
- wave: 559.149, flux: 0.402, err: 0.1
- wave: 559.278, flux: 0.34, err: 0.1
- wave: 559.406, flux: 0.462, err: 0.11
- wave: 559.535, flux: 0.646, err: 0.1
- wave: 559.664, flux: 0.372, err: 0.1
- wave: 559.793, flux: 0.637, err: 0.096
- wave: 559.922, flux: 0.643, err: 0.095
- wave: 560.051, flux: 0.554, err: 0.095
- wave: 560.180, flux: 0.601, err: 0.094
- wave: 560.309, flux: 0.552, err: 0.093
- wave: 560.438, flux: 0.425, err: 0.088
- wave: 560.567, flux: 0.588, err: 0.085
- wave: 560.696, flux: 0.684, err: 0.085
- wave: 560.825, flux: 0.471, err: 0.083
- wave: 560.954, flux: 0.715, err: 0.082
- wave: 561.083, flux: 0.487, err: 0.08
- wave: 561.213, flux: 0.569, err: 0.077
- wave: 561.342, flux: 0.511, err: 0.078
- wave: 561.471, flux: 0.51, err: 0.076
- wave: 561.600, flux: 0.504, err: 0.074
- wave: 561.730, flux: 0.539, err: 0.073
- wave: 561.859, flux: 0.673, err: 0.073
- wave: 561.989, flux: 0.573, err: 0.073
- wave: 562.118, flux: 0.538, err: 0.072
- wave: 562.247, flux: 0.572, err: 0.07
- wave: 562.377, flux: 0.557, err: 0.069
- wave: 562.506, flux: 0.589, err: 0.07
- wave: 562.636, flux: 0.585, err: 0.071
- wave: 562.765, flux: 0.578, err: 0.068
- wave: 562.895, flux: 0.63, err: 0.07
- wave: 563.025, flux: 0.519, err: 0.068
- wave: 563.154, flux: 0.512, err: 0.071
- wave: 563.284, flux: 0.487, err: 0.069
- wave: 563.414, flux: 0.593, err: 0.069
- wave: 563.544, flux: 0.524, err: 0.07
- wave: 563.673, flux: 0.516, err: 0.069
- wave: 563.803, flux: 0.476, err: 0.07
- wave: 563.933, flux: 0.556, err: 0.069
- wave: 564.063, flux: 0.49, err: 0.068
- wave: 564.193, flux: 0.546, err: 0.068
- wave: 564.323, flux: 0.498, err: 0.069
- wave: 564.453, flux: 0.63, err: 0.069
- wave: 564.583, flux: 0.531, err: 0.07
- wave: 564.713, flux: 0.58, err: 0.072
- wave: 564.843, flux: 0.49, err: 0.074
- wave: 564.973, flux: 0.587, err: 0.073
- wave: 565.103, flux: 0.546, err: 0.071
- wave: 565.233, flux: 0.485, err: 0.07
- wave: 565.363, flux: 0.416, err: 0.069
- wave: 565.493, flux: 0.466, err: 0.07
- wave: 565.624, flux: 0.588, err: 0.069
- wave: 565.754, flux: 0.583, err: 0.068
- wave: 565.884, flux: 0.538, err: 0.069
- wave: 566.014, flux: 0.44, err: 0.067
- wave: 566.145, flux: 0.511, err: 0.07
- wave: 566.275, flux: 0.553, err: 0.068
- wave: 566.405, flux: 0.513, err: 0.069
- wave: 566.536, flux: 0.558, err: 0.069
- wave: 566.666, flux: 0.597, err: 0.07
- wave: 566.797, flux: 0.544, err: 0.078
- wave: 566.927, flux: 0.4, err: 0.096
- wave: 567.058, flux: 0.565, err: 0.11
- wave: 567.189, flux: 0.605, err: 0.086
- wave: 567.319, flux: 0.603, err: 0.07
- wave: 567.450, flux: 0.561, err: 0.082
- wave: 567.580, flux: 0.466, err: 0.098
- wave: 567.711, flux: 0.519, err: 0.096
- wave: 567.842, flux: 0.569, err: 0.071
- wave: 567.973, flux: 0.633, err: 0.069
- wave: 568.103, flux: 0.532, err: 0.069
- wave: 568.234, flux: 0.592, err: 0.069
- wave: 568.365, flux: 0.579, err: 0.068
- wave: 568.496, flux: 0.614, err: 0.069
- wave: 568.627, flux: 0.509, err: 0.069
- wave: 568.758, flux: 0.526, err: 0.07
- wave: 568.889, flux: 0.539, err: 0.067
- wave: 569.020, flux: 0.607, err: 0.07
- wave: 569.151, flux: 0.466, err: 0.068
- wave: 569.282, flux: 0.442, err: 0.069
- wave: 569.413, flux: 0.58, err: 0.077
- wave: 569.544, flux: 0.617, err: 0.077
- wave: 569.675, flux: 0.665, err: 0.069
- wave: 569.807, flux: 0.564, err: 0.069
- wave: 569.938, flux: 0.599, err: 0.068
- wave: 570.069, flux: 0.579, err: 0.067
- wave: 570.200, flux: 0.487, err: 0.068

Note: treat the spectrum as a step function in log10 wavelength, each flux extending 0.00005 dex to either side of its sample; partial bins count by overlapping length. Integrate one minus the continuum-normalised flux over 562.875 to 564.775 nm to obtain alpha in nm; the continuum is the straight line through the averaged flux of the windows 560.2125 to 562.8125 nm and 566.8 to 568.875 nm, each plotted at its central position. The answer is 0.07 nm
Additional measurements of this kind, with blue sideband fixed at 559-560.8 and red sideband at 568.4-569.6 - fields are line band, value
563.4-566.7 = 0.06 nm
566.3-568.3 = -0.03 nm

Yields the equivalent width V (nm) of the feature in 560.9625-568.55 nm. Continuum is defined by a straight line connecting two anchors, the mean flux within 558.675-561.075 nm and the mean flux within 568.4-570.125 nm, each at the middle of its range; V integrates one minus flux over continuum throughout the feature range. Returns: 0.15 nm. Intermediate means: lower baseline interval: 0.548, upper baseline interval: 0.562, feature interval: 0.545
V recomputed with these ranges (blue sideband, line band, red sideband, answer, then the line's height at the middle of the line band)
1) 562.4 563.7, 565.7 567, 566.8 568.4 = 0.07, 0.552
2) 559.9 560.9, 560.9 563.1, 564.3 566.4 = -0.06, 0.552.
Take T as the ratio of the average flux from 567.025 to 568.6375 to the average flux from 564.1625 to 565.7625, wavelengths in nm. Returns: 1.07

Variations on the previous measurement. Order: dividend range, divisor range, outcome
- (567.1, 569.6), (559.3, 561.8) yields 1.01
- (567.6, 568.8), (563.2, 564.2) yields 1.07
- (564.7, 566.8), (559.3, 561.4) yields 0.95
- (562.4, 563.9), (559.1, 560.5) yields 1.06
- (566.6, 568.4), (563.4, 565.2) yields 1.03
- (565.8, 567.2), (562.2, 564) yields 0.96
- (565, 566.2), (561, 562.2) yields 0.93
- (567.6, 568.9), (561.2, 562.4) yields 1.01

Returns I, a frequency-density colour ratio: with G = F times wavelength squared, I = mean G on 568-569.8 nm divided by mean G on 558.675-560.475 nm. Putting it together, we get 1.1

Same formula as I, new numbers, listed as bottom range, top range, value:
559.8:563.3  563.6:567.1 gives 0.95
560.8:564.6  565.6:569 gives 1.01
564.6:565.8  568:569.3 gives 1.05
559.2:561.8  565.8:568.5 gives 1.04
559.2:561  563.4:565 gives 1.00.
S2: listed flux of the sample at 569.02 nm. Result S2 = 0.607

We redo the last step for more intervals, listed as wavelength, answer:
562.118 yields 0.538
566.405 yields 0.513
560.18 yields 0.601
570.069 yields 0.579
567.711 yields 0.519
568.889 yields 0.539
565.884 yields 0.538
